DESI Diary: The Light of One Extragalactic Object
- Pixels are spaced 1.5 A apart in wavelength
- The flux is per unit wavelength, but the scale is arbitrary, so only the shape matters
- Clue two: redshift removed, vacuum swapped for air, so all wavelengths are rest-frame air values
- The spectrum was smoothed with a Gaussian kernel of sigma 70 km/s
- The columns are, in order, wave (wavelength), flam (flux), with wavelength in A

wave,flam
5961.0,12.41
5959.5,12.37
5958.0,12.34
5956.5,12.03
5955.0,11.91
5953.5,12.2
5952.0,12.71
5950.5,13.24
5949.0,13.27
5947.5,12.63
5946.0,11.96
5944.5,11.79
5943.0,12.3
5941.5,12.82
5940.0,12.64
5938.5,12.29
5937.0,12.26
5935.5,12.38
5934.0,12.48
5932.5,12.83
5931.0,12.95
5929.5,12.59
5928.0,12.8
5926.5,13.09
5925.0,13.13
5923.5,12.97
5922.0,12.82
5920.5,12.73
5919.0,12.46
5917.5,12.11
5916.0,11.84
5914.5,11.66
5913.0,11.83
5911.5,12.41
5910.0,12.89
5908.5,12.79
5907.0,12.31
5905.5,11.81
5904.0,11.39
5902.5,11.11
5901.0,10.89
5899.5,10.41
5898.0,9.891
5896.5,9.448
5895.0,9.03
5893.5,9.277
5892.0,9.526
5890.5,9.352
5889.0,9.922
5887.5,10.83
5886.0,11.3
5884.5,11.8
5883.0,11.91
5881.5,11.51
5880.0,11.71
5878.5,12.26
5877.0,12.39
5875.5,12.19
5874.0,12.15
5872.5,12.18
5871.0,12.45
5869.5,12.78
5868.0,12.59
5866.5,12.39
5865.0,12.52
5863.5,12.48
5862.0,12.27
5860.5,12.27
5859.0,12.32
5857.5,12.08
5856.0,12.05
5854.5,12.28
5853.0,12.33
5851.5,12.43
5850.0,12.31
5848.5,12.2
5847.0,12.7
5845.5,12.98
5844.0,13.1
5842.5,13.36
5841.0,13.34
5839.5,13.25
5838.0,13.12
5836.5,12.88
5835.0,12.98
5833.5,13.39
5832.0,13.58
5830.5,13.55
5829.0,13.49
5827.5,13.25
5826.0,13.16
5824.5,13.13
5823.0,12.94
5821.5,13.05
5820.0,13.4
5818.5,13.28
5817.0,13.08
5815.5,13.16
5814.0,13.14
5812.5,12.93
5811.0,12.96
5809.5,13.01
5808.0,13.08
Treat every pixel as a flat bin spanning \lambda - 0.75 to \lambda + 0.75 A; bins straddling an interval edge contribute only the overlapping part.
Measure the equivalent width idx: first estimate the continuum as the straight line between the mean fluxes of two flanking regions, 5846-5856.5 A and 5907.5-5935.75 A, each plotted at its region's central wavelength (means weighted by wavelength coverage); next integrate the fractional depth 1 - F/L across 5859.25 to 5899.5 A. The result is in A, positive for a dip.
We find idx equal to 3.4 A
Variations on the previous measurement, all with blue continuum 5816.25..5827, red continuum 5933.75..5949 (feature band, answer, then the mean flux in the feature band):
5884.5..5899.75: 3.28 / 9.98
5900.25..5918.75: 0.97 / 11.9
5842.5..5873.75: 1.13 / 12.5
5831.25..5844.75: -0.18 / 13.2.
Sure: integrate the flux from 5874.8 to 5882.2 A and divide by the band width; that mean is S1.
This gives 12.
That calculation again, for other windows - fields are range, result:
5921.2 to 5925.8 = 13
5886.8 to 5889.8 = 10.4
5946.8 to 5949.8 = 13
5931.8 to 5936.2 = 12.6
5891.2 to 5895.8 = 9.28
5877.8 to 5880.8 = 12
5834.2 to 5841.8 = 13.1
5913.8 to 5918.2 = 11.9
